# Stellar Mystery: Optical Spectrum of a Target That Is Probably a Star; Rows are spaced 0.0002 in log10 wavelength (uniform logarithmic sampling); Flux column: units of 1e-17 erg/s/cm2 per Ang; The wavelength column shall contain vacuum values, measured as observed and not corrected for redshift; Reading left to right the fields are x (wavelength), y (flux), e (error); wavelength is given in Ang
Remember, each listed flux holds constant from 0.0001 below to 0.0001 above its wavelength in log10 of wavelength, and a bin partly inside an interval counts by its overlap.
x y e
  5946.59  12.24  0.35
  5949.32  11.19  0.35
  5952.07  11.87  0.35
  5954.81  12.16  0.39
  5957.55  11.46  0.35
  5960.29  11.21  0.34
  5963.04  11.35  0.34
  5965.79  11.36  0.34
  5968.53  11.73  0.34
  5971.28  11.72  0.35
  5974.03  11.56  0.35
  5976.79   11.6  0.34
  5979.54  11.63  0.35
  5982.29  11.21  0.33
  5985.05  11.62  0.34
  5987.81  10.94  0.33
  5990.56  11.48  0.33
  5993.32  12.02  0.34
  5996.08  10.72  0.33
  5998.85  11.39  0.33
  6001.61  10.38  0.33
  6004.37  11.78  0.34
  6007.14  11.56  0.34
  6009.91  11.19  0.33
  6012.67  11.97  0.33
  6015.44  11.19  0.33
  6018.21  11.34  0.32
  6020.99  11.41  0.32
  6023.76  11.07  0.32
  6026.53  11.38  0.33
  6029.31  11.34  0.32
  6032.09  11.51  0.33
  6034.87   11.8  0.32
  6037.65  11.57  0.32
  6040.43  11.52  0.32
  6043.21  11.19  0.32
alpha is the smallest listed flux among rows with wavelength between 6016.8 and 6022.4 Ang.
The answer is 11.34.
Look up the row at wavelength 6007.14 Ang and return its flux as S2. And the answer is 11.56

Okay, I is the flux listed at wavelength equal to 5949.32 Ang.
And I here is 11.19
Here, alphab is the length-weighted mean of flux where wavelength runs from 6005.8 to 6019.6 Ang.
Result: 11.5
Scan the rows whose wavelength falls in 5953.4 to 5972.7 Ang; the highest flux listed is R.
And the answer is 12.16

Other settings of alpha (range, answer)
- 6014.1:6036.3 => 11.07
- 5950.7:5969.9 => 11.21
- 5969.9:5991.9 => 10.94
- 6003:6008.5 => 11.56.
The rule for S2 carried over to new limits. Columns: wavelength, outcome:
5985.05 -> 11.62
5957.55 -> 11.46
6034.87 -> 11.8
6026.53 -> 11.38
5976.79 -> 11.6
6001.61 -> 10.38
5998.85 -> 11.39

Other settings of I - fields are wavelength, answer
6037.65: 11.57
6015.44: 11.19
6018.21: 11.34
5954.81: 12.16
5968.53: 11.73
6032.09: 11.51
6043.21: 11.19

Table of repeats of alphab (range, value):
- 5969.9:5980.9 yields 11.6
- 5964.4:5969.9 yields 11.6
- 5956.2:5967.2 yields 11.4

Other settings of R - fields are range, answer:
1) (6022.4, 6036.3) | 11.8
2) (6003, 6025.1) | 11.97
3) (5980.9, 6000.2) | 12.02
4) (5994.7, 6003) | 11.39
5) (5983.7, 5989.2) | 11.62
